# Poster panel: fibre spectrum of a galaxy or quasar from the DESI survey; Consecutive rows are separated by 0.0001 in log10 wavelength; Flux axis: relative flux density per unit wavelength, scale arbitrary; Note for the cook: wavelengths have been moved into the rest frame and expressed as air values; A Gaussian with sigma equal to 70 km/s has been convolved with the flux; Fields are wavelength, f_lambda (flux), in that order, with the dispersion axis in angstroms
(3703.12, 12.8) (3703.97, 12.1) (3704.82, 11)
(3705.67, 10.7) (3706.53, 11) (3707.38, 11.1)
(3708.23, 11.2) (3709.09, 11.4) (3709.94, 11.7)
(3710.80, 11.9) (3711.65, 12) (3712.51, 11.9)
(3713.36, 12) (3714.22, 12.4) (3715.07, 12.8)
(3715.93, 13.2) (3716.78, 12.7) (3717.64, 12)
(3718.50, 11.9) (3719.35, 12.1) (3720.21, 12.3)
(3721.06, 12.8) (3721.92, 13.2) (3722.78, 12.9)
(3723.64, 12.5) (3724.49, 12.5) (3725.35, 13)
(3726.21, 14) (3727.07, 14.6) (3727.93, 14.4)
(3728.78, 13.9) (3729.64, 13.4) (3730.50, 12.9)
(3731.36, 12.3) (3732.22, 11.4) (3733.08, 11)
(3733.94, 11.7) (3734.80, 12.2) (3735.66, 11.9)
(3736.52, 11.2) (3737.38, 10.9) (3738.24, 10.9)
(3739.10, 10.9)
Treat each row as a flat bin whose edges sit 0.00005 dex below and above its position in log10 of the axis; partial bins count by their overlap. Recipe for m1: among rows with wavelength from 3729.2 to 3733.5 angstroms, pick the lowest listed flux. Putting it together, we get 11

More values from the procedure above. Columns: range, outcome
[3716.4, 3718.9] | 11.9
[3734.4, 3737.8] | 10.9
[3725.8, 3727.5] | 14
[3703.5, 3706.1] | 10.7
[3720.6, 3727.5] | 12.5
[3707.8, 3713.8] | 11.2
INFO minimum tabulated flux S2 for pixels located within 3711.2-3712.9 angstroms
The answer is 11.9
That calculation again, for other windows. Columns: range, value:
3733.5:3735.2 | 11.7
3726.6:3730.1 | 13.4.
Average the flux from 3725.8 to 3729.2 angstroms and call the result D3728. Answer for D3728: 14.2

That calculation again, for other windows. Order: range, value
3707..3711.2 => 11.5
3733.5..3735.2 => 11.9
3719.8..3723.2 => 12.8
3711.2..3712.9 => 11.9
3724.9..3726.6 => 13.4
